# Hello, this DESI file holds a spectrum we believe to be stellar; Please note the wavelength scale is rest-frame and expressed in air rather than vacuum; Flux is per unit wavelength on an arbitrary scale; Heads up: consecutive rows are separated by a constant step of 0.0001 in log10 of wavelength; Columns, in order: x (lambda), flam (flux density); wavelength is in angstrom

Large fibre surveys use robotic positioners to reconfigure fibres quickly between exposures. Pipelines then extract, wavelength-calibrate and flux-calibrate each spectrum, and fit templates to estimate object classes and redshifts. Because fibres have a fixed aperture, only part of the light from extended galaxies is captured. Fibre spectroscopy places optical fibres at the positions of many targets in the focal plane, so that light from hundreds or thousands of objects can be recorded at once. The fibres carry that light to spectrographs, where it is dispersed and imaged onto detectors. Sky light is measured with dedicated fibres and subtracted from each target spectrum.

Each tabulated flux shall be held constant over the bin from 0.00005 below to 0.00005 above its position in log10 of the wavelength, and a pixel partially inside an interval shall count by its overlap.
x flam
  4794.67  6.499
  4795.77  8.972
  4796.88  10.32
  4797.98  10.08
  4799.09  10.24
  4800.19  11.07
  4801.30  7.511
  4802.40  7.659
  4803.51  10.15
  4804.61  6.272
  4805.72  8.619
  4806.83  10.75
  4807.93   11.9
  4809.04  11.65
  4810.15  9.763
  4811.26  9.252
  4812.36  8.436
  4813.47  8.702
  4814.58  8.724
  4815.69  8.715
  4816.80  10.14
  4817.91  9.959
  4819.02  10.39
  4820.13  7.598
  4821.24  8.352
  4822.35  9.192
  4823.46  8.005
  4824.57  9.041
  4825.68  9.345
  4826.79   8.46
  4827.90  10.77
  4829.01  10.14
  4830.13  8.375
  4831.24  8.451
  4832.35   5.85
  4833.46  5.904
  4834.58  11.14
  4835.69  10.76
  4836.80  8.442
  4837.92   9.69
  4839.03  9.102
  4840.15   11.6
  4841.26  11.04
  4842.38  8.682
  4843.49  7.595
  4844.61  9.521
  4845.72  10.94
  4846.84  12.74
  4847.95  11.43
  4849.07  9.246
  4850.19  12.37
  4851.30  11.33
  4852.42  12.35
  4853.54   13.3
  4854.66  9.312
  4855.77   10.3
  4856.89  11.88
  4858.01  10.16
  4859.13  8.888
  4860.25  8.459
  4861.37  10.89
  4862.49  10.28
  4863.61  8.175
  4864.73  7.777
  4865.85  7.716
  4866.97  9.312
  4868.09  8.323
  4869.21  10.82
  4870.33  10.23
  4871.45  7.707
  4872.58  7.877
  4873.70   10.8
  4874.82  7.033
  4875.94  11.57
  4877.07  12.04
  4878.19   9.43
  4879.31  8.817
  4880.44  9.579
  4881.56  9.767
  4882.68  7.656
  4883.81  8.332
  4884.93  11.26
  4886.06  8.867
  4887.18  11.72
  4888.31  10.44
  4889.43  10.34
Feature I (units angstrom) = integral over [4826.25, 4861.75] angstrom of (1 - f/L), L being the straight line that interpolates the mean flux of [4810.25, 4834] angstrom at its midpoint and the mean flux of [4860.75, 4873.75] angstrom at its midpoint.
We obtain -4.1 angstrom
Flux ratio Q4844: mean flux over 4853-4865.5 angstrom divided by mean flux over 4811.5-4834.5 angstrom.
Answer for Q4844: 1.1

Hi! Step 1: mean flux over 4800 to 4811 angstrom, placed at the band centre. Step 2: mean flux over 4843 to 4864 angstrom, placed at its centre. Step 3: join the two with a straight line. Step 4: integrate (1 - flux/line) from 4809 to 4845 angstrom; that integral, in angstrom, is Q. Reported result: 2.87 angstrom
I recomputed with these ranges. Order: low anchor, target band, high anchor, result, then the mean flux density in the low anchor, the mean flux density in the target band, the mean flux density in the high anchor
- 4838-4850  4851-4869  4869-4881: 0.0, 10.2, 9.9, 9.59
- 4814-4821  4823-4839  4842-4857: 1.6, 9.2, 8.9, 10.8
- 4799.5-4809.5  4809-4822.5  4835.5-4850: 0.7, 9.51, 9.21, 10.1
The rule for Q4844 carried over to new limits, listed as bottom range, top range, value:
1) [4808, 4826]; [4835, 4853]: 1.13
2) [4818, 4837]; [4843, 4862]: 1.20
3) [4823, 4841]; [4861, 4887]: 1.03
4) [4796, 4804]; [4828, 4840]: 0.94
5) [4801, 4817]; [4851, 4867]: 1.08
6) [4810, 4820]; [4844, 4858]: 1.21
